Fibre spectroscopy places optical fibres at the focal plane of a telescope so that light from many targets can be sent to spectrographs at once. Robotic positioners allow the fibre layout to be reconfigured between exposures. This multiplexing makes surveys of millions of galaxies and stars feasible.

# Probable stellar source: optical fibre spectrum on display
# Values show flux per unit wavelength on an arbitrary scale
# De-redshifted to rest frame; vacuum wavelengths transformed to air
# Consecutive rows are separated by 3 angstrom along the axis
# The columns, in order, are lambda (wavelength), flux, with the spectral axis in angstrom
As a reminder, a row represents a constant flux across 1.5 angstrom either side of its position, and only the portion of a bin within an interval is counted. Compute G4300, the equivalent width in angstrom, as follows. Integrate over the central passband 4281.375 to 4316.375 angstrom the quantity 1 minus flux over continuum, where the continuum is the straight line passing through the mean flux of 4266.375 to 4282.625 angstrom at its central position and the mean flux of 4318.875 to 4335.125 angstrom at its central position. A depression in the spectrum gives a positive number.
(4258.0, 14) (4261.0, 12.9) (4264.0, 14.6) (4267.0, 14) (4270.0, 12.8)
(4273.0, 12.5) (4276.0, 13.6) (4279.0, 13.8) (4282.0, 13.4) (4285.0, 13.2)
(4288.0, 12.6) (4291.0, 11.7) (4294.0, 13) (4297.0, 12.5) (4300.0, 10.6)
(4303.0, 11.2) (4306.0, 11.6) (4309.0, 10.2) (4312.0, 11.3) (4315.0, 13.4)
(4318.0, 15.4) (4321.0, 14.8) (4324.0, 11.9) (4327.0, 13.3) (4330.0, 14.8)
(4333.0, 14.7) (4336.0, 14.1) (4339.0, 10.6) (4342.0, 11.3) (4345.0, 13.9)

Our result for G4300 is 4.1 angstrom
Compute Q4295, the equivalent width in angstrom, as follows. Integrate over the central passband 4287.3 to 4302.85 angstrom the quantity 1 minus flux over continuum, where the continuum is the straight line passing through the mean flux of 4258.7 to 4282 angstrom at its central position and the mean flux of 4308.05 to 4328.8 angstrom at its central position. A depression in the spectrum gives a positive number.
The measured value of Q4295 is 1.5 angstrom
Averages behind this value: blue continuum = 13.5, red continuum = 13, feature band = 12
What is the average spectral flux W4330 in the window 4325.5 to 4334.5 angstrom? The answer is 14.3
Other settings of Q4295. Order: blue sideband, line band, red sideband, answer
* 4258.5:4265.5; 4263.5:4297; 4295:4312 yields -1.2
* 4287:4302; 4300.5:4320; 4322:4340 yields 0.7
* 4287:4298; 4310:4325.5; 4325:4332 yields 0.3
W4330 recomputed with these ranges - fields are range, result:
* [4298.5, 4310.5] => 10.9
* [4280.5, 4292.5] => 12.7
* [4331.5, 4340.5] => 13.1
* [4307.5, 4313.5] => 10.8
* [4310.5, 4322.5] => 13.7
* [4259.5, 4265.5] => 13.8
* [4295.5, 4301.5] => 11.5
